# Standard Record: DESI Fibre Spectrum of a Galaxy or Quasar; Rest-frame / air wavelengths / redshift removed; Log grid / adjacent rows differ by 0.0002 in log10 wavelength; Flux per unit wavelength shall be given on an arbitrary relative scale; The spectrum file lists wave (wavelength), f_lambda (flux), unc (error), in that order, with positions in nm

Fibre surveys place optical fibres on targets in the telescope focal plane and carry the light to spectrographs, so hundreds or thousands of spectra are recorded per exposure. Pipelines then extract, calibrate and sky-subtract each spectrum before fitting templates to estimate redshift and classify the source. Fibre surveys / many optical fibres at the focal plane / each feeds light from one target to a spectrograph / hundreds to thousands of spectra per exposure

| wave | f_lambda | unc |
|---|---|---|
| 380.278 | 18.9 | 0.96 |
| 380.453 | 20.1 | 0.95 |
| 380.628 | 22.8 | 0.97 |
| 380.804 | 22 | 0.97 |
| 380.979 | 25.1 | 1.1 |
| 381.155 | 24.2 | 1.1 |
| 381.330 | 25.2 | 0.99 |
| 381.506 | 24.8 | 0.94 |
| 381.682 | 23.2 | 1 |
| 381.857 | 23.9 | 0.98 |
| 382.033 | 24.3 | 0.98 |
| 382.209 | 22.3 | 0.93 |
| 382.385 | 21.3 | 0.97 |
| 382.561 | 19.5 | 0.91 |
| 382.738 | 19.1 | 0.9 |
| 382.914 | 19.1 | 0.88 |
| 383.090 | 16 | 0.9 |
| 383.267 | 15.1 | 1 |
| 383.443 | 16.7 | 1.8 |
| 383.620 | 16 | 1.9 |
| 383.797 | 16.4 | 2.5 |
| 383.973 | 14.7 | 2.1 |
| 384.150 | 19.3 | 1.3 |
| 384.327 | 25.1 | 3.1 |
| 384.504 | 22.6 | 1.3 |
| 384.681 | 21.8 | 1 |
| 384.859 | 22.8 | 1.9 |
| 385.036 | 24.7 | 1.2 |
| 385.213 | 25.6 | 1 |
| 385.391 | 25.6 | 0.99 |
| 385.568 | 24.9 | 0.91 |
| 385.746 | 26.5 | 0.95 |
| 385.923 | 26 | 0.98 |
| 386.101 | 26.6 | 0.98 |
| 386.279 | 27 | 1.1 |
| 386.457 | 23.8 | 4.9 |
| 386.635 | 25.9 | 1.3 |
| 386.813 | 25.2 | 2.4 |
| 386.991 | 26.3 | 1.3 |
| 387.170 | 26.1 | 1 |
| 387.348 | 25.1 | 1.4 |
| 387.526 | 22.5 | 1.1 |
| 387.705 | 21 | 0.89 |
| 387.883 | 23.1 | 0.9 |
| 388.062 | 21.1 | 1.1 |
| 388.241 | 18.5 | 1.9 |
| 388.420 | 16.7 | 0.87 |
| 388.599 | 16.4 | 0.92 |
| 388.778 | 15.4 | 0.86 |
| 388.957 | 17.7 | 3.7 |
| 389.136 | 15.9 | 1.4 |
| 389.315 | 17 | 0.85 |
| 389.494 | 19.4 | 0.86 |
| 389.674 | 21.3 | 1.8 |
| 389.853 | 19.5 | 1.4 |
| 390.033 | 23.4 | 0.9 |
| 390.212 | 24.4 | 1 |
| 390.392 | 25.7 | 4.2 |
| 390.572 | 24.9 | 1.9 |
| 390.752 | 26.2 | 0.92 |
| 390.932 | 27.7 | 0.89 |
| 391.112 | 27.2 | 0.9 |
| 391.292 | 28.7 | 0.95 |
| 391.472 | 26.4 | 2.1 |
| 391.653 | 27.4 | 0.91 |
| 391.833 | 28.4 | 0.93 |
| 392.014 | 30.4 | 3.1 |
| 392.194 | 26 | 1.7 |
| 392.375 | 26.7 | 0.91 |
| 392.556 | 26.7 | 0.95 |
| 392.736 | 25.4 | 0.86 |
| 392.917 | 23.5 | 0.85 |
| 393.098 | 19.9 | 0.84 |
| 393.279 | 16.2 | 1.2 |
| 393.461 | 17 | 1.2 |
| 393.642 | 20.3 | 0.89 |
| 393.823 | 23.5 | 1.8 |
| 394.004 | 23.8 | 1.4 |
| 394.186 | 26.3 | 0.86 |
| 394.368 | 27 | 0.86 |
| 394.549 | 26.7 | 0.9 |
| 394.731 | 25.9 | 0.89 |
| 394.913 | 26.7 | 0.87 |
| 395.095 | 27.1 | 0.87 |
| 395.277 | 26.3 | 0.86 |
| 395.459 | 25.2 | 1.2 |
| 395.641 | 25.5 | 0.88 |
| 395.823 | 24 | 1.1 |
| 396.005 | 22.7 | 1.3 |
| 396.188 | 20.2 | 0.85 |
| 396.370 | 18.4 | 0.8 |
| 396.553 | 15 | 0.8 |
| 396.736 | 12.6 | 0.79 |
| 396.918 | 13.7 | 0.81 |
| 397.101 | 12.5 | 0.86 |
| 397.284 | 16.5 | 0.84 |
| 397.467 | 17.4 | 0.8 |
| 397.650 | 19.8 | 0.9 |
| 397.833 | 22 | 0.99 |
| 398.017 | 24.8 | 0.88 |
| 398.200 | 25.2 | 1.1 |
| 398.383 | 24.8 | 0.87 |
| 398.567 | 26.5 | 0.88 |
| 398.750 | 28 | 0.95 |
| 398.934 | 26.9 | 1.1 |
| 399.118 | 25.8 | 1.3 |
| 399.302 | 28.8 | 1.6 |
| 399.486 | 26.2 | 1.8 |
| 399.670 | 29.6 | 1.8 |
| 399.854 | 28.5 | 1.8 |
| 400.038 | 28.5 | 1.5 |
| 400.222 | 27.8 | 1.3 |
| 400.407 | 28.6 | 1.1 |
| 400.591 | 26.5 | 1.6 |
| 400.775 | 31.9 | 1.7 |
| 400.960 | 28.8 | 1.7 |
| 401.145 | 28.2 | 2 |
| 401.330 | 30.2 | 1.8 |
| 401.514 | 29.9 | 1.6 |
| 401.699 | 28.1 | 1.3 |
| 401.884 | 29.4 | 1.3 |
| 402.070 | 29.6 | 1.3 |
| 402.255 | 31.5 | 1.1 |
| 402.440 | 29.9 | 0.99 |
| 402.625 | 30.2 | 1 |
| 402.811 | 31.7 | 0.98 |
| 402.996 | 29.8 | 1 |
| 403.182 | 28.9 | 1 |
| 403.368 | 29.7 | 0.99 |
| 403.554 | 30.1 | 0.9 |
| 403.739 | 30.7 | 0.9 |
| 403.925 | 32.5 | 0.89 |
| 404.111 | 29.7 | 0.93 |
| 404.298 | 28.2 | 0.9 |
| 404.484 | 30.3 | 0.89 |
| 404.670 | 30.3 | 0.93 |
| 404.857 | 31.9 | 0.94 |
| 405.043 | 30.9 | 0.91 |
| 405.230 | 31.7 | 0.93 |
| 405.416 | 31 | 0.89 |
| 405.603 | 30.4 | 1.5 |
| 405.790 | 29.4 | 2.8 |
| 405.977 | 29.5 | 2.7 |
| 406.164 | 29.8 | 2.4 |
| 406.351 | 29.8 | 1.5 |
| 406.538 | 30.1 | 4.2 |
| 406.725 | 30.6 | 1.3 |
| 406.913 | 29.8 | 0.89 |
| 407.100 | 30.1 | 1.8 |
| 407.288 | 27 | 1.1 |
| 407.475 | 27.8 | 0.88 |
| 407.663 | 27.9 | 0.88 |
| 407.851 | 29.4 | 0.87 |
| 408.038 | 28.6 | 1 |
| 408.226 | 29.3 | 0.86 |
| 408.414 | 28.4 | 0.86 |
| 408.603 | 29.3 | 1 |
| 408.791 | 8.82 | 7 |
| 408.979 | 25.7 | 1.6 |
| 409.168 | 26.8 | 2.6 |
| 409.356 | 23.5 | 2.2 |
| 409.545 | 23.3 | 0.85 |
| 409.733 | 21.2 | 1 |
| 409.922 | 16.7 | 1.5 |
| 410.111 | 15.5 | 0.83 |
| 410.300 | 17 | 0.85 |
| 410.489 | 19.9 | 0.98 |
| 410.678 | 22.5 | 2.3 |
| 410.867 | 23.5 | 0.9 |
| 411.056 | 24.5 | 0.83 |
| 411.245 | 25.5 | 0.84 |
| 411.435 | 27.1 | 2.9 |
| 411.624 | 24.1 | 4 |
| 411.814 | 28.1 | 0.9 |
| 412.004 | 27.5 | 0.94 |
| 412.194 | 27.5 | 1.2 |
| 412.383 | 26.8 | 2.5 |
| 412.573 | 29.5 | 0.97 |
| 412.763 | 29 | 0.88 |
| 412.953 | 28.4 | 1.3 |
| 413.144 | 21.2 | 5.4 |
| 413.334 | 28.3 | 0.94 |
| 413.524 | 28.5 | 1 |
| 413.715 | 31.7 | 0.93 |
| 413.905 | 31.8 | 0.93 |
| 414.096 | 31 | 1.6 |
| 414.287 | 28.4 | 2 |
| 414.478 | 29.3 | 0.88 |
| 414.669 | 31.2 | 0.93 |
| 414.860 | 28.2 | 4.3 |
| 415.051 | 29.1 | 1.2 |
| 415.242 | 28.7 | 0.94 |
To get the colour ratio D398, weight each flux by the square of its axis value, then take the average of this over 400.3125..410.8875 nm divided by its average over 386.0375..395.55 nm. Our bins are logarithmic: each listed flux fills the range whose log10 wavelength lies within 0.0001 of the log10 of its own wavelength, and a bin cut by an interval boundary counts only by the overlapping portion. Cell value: 1.3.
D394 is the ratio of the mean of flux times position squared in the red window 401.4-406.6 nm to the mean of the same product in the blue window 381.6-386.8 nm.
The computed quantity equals 1.52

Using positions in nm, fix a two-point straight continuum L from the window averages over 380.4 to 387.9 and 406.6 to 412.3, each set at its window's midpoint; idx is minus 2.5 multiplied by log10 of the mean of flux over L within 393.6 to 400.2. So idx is 0.01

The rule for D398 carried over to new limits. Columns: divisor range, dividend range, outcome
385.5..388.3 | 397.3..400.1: 1.10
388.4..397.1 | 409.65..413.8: 1.20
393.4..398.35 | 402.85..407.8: 1.44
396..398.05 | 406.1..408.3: 1.75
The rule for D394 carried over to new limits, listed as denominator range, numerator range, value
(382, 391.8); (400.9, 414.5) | 1.38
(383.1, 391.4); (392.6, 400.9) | 1.12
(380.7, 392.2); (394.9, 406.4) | 1.27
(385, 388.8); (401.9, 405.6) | 1.41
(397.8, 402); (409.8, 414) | 0.97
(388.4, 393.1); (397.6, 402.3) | 1.23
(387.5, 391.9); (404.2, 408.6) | 1.45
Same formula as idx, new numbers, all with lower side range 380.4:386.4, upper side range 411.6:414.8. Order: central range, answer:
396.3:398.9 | 0.25 mag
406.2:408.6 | -0.07 mag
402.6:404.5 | -0.14 mag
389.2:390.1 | 0.18 mag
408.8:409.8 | 0.20 mag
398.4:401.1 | -0.10 mag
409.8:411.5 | 0.30 mag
